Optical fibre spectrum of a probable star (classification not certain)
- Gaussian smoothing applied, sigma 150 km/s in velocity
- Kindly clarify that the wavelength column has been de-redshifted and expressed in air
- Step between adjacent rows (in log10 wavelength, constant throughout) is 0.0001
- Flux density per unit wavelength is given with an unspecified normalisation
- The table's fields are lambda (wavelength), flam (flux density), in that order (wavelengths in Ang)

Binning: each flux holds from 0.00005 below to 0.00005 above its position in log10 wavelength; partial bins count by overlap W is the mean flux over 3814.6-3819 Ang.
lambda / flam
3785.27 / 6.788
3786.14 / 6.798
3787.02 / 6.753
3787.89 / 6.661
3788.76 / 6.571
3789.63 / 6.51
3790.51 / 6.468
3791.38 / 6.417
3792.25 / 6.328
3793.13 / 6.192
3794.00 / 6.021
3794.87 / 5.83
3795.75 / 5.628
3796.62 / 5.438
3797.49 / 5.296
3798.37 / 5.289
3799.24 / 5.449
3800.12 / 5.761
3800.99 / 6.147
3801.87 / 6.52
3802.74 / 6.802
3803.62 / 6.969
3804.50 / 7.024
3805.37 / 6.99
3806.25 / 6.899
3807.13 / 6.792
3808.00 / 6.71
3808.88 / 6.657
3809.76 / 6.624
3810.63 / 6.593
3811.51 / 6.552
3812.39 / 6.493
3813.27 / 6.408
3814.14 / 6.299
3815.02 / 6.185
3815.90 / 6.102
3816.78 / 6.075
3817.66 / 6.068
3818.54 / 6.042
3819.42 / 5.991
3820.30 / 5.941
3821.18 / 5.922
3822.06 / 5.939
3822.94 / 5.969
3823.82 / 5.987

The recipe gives 6.09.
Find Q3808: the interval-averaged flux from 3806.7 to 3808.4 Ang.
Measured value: 6.78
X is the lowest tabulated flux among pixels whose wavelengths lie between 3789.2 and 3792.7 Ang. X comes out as 6.328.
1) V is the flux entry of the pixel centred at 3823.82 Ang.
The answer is 5.987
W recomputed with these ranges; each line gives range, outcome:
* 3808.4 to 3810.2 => 6.65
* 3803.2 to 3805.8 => 7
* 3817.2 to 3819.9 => 6.03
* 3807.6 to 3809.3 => 6.67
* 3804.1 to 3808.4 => 6.89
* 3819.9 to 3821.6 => 5.93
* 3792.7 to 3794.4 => 6.12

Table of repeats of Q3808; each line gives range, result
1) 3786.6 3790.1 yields 6.62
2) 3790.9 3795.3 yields 6.17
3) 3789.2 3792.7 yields 6.42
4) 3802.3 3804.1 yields 6.88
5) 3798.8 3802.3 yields 5.97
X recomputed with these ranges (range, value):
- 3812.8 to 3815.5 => 6.185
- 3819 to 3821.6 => 5.922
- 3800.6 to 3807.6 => 6.147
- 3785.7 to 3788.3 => 6.661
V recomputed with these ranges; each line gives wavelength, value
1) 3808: 6.71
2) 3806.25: 6.899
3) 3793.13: 6.192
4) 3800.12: 5.761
